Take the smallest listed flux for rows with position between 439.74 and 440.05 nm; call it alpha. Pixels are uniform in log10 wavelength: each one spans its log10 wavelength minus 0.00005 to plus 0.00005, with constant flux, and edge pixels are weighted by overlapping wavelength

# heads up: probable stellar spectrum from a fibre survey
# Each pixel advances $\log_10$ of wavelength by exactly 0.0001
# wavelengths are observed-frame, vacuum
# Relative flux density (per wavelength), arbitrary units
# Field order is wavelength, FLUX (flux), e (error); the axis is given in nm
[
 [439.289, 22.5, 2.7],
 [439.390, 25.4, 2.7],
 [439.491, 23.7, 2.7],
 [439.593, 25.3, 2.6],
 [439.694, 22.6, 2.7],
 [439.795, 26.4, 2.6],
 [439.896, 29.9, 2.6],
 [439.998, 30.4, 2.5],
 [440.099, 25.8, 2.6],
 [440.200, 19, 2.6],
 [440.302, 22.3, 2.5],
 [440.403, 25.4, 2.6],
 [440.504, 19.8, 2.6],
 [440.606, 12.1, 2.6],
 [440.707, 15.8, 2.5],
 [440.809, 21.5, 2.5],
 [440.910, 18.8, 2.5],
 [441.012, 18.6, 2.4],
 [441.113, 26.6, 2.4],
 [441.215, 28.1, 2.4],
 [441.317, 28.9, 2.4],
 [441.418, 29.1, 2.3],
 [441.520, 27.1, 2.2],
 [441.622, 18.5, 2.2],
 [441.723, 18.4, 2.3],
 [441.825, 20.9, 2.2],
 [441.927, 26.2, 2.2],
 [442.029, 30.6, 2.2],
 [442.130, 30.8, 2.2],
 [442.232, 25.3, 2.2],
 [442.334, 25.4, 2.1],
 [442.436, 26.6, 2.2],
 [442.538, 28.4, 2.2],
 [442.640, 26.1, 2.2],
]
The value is 26.4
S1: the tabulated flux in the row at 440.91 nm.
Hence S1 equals 18.8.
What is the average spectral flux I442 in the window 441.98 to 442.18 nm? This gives 30.8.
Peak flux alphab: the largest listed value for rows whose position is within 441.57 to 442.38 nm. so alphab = 30.8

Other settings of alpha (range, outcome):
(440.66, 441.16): 15.8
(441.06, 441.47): 26.6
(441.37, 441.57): 27.1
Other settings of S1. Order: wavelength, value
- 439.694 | 22.6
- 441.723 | 18.4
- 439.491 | 23.7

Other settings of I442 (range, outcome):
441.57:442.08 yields 23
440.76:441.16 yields 21.4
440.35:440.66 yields 19.1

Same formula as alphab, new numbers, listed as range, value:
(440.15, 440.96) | 25.4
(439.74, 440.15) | 30.4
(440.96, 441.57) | 29.1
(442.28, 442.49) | 26.6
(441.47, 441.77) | 27.1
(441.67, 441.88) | 20.9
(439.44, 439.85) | 26.4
